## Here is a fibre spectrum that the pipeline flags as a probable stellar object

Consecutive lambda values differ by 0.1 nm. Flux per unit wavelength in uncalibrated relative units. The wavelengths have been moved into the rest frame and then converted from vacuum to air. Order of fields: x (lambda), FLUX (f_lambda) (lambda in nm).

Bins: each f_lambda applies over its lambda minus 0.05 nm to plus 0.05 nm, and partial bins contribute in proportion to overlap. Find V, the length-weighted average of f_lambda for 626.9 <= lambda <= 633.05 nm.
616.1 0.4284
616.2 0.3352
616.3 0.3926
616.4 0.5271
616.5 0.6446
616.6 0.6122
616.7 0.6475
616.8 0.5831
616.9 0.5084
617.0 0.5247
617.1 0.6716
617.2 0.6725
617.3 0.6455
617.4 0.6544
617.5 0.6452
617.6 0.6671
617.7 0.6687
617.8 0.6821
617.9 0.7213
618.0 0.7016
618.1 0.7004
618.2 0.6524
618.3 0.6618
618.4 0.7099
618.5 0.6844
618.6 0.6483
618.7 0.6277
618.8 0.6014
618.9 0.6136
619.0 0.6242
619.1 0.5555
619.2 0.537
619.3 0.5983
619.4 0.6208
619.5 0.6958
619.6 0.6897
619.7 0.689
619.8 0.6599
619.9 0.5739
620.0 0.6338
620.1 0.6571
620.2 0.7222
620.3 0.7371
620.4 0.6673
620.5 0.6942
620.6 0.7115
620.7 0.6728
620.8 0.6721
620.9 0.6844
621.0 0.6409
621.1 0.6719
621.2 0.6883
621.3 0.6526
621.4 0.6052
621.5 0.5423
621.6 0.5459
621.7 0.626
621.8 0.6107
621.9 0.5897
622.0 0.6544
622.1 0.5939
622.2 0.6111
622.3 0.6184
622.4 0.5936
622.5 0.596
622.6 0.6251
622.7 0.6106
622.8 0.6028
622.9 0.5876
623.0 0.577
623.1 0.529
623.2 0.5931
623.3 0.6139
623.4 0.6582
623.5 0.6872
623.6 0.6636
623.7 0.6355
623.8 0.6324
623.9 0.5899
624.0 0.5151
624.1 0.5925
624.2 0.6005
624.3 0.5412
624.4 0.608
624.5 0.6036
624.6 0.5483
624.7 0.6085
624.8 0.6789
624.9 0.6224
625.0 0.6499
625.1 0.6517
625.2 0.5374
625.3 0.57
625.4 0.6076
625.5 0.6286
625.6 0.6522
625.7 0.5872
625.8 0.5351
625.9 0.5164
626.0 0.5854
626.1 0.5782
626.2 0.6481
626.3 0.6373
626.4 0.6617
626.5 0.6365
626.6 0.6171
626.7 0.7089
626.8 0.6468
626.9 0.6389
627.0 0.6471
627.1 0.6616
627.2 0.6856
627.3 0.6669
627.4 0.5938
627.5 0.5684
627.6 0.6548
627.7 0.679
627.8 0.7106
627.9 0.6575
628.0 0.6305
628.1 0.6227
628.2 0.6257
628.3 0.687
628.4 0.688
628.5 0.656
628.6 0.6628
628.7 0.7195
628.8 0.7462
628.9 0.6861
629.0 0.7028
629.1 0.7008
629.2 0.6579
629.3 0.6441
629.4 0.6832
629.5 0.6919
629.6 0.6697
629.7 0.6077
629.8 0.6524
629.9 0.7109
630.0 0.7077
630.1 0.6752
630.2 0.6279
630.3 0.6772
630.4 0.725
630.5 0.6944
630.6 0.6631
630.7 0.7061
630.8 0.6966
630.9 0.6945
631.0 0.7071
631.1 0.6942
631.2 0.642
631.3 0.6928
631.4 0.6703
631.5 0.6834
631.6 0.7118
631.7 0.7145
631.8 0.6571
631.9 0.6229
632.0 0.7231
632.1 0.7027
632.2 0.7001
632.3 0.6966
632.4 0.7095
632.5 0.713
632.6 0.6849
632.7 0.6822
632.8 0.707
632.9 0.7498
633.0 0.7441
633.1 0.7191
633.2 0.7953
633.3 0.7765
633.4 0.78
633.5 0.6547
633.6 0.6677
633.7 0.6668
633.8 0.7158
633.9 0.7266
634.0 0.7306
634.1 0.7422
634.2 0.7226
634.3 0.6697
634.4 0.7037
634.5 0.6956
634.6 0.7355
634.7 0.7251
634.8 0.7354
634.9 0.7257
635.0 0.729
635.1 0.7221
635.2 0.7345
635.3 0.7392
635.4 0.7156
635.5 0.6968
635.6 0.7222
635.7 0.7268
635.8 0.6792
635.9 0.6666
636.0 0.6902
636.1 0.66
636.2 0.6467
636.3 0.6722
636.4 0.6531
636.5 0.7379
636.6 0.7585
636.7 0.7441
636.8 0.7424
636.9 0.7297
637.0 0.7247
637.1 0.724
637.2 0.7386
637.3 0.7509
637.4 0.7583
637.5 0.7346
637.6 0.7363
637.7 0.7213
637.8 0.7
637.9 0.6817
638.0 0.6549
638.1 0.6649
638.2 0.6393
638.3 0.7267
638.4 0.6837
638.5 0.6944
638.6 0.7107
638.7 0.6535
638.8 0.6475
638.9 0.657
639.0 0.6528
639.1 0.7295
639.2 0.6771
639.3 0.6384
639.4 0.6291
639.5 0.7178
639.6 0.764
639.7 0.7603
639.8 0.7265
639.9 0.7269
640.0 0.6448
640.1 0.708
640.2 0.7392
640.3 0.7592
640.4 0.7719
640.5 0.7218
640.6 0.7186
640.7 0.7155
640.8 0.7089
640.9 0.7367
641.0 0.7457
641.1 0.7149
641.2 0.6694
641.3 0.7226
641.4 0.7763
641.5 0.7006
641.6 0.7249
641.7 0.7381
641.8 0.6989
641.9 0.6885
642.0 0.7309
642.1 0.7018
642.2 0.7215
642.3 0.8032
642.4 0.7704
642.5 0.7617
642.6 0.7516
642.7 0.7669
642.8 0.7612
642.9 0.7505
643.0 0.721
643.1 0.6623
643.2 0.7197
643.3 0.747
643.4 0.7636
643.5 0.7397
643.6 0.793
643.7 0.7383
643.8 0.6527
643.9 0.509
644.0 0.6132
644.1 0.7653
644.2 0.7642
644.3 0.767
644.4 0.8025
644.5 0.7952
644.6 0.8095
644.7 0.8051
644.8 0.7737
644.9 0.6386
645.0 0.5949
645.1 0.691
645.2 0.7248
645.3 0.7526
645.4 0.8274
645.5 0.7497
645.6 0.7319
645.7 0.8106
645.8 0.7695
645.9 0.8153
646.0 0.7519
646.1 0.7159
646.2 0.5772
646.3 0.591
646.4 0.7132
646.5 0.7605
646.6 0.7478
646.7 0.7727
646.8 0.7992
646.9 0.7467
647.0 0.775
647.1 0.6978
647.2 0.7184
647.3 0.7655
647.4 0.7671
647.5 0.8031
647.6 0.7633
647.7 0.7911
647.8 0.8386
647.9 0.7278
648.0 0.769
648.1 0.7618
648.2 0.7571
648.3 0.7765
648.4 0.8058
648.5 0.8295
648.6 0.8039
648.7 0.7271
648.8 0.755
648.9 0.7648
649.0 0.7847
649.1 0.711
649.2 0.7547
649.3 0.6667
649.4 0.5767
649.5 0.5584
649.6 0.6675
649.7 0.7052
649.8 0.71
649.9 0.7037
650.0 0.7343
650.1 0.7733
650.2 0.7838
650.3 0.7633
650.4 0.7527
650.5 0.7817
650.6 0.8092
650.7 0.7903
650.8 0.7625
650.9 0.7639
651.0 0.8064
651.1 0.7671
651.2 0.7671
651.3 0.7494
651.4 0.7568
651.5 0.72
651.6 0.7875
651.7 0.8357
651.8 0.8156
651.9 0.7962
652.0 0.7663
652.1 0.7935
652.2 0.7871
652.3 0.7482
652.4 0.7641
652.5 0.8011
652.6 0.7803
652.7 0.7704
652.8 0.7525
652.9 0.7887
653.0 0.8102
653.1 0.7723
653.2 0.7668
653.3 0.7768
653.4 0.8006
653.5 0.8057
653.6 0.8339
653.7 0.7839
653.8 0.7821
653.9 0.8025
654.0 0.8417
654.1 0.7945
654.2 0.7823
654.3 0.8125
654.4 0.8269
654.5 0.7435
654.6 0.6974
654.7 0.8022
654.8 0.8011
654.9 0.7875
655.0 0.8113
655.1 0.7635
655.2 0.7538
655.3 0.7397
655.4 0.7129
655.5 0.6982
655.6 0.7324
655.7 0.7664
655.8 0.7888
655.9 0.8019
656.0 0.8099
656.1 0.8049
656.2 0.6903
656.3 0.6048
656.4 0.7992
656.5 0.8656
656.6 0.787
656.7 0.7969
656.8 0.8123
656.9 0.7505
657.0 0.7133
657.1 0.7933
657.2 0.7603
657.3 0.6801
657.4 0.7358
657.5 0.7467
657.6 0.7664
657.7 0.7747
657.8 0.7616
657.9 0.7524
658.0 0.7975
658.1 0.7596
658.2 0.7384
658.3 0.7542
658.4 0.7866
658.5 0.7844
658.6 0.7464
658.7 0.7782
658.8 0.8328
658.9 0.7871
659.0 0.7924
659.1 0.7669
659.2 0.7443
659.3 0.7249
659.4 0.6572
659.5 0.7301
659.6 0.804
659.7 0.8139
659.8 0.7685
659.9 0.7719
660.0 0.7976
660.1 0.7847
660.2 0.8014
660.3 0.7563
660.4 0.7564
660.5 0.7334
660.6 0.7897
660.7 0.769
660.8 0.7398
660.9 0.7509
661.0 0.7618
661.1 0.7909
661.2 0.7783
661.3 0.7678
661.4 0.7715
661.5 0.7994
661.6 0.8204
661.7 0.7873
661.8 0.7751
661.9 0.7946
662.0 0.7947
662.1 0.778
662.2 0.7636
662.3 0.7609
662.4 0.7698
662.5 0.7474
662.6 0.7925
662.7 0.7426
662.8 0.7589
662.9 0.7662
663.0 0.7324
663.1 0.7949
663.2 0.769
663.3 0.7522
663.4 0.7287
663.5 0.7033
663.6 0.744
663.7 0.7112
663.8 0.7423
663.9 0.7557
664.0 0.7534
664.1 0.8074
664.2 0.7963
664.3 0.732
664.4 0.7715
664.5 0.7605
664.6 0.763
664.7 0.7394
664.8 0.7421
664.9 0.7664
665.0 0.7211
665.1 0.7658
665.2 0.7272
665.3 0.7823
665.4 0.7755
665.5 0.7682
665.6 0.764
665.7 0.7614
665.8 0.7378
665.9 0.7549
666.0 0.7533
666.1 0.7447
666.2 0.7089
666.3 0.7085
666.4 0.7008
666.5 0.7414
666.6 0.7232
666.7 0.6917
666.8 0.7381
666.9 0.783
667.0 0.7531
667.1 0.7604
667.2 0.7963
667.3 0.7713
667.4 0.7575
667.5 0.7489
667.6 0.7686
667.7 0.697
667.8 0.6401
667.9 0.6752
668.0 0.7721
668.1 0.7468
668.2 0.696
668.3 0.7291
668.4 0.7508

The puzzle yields 0.679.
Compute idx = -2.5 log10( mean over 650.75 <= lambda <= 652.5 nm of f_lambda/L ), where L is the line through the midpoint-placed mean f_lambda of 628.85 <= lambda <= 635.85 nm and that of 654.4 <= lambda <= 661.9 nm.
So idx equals -0.038 mag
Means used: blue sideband 0.701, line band 0.776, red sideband 0.767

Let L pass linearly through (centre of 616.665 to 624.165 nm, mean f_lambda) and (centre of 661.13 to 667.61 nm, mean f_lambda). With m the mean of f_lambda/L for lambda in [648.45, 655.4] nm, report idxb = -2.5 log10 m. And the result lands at -0.06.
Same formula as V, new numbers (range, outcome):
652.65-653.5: 0.781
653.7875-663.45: 0.769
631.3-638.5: 0.709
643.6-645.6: 0.727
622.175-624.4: 0.603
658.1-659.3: 0.771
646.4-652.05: 0.756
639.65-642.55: 0.728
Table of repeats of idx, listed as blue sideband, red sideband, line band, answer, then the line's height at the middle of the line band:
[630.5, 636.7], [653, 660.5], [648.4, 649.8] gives 0.04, 0.749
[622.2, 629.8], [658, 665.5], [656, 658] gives -0.02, 0.747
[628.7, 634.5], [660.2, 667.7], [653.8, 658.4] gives -0.04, 0.743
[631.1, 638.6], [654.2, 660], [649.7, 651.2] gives -0.02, 0.748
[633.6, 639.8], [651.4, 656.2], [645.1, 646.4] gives 0.02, 0.745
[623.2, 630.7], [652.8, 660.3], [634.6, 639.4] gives -0.03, 0.685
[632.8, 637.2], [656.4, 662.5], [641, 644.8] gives 0.00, 0.734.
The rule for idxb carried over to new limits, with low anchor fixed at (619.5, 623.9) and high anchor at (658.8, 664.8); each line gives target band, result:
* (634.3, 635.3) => -0.07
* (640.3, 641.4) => -0.04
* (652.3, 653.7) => -0.07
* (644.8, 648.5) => -0.04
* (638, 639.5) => 0.03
